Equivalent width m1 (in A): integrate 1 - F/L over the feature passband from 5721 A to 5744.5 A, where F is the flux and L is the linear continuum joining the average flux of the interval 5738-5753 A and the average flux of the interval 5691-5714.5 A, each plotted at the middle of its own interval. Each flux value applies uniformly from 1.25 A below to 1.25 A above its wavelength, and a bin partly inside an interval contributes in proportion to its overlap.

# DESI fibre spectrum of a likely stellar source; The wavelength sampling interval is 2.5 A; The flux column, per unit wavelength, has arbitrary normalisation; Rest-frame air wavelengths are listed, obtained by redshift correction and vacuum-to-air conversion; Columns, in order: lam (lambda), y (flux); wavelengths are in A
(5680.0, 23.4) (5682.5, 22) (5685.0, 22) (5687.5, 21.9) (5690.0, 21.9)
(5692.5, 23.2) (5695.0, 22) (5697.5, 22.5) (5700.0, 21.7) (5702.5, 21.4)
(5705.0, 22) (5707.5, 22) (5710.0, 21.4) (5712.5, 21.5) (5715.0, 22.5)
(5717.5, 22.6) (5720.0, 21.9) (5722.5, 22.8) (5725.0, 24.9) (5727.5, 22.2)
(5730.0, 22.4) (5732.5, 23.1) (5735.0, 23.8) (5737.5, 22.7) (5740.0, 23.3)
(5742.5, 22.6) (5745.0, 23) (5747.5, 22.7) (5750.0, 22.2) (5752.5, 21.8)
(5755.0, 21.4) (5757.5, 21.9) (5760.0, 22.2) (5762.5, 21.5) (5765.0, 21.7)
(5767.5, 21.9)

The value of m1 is -0.7 A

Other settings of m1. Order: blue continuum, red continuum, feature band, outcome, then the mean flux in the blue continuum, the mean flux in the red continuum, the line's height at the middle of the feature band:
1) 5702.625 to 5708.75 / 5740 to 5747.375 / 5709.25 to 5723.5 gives 0.02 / 21.9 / 22.9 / 22.2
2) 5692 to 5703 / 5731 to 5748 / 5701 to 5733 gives 0.31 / 22.1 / 23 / 22.6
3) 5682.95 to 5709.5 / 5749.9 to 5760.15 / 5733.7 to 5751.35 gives -0.82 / 22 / 21.8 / 21.9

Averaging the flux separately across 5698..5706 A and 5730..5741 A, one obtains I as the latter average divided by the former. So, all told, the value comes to 1.06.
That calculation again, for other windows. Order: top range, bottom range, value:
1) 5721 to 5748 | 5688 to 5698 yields 1.03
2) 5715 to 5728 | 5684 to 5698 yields 1.03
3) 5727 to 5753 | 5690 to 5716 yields 1.03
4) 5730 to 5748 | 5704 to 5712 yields 1.06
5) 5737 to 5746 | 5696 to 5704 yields 1.05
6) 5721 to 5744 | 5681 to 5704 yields 1.05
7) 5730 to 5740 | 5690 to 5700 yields 1.03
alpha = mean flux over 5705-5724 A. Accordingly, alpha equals 22.1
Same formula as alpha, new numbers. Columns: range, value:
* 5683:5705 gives 22.1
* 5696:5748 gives 22.5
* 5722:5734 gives 23.1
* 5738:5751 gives 22.8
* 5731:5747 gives 23.1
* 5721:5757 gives 22.8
